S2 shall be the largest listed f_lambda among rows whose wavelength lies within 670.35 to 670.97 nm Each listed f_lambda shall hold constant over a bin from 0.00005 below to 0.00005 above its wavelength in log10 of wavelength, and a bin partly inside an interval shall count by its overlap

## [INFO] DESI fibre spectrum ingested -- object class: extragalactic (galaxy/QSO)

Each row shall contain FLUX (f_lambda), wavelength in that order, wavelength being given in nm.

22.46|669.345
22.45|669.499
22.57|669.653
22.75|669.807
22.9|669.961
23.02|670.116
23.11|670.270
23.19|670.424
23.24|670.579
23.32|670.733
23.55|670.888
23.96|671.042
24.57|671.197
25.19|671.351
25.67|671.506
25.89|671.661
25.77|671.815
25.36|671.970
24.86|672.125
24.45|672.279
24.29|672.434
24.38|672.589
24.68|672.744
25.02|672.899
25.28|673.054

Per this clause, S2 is 23.55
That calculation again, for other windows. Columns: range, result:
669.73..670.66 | 23.24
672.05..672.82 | 24.86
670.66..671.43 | 25.19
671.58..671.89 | 25.89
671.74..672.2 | 25.77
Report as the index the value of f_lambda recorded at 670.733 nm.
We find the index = 23.32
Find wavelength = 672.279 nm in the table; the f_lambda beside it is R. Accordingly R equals 24.45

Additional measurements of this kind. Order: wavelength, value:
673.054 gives 25.28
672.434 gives 24.29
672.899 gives 25.02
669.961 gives 22.9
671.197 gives 24.57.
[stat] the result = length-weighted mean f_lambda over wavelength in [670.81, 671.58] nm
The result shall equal 24.6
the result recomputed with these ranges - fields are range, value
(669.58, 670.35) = 22.9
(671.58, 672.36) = 25.3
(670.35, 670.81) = 23.2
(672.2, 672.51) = 24.4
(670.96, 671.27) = 24.3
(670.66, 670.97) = 23.4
